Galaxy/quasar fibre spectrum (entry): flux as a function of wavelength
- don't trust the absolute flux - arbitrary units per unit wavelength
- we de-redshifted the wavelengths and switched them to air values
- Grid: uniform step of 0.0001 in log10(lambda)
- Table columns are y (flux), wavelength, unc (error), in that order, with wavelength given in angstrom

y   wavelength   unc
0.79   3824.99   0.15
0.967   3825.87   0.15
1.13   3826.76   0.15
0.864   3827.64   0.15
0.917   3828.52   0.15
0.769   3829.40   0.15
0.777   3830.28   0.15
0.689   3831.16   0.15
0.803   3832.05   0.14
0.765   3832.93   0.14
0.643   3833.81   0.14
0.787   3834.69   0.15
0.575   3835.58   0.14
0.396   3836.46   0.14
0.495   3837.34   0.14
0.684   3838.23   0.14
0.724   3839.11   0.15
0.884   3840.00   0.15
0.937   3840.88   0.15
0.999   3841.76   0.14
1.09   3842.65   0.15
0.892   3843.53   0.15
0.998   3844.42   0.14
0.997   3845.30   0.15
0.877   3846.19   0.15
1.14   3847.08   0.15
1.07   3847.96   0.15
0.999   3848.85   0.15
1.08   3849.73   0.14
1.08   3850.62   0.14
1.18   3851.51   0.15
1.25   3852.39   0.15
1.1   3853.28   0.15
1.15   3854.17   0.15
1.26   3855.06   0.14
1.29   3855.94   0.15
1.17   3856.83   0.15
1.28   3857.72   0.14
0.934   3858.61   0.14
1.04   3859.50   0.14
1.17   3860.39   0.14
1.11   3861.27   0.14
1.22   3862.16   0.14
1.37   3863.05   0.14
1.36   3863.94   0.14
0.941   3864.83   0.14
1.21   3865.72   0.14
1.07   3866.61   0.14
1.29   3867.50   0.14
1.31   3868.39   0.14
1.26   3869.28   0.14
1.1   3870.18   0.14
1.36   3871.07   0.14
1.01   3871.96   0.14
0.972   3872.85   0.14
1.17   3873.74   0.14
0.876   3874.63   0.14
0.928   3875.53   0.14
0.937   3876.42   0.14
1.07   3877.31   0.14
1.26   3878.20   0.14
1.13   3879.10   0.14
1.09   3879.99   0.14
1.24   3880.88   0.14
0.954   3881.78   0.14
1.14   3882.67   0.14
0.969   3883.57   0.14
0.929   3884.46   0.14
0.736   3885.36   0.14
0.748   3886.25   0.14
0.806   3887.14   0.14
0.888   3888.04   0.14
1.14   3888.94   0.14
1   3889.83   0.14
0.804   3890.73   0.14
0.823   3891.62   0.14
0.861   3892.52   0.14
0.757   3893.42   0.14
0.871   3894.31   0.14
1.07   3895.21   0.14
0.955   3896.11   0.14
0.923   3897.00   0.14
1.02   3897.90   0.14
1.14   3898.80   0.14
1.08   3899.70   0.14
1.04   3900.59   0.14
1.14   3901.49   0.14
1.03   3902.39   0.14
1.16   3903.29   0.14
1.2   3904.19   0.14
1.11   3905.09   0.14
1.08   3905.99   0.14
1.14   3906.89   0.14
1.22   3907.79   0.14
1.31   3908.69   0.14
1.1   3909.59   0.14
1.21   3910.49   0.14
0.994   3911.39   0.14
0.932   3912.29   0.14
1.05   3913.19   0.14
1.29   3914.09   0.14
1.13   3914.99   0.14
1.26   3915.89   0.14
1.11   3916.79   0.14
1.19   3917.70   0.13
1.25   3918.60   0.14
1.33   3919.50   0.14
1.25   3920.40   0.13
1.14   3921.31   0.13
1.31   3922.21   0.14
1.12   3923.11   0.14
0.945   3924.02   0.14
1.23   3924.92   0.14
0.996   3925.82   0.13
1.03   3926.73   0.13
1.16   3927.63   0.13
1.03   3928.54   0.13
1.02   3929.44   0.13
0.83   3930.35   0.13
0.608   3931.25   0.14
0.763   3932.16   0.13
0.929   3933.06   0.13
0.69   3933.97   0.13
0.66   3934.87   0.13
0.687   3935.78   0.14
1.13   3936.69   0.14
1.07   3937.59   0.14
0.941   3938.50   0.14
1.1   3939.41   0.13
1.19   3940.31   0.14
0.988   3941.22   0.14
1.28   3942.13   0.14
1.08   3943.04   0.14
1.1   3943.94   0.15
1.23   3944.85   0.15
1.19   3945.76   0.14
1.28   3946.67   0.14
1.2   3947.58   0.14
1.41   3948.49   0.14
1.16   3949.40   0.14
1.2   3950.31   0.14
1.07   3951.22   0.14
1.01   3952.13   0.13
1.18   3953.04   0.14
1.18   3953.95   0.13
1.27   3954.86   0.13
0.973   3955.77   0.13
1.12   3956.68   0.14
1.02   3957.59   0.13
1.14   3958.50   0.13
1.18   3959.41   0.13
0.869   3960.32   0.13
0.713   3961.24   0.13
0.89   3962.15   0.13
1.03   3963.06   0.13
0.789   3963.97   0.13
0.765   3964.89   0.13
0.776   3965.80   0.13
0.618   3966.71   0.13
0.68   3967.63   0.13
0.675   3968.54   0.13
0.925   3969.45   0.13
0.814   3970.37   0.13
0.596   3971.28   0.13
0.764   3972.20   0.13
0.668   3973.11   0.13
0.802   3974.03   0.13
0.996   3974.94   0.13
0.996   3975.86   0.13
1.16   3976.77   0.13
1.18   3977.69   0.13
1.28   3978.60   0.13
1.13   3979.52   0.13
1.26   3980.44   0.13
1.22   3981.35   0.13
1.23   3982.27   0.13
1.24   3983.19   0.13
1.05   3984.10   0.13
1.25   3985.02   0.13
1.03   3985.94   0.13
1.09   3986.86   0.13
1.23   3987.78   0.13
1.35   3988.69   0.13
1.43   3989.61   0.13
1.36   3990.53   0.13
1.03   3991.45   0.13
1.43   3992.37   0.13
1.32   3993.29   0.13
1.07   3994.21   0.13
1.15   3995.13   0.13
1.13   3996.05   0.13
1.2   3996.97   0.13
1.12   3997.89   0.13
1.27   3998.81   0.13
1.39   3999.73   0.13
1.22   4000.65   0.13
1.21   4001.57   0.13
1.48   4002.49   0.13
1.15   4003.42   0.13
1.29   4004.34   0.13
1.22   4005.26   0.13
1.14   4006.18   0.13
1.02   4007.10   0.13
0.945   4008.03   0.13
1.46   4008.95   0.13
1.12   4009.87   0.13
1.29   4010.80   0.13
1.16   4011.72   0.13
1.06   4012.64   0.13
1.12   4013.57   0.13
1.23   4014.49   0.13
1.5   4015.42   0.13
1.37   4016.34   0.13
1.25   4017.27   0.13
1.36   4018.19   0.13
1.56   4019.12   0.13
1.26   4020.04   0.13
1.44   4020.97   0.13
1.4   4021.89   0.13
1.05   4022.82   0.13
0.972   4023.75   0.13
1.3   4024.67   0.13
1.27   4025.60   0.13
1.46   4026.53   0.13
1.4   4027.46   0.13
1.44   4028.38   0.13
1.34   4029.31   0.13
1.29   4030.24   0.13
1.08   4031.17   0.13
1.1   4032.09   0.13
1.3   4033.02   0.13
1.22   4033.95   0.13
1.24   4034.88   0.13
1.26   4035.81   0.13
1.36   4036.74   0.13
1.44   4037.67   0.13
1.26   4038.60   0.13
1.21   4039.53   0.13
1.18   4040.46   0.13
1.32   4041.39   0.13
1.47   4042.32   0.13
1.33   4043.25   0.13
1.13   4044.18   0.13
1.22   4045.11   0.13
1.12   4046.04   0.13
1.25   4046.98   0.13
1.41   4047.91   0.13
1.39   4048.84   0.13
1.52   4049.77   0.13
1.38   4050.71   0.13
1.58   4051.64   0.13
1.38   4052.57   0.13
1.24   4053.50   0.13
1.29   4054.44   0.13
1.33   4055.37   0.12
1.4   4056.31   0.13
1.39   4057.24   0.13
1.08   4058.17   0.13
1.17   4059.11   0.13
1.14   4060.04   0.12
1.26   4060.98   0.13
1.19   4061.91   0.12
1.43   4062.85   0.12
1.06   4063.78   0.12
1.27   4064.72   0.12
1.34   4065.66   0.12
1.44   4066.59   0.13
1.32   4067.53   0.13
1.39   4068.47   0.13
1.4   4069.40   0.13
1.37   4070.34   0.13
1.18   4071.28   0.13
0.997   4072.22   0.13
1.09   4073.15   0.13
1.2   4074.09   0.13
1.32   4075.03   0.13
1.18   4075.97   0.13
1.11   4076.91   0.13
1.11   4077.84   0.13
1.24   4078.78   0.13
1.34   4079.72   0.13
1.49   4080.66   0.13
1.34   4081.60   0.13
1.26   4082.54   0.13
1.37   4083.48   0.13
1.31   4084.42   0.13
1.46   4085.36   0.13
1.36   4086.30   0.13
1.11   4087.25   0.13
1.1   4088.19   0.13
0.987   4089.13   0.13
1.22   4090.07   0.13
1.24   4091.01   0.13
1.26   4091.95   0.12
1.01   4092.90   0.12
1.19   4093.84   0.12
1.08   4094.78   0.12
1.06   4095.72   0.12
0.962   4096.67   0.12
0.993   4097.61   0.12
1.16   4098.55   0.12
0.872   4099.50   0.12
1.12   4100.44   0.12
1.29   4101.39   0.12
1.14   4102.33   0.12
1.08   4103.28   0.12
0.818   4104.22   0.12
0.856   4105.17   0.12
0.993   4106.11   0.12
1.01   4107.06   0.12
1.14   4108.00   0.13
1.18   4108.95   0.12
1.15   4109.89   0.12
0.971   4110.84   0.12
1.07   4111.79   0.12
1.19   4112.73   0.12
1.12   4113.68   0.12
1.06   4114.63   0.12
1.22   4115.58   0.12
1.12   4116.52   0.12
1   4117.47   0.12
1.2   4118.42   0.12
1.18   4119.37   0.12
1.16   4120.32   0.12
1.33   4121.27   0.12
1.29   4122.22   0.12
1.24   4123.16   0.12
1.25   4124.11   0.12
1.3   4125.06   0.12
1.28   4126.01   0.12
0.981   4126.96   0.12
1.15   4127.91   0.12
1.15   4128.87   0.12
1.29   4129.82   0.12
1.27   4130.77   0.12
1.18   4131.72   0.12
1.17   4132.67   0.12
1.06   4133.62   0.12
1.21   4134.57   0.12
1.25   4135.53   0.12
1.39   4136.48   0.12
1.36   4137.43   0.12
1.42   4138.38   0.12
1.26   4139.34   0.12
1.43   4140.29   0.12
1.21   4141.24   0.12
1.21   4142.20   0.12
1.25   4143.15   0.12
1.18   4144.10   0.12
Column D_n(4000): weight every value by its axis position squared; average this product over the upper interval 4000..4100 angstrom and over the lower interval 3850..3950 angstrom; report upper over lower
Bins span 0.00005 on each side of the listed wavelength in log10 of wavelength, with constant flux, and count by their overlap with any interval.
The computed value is 1.25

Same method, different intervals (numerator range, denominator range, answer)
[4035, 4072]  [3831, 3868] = 1.44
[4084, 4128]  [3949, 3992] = 1.18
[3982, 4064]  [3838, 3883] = 1.25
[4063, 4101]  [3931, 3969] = 1.29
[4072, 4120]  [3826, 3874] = 1.28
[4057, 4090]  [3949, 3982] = 1.35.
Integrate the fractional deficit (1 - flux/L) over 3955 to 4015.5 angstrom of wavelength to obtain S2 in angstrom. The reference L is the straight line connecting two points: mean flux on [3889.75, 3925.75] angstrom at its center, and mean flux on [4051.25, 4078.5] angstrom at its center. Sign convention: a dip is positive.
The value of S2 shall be 4.5 angstrom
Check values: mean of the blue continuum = 1.09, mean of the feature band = 1.09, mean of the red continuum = 1.26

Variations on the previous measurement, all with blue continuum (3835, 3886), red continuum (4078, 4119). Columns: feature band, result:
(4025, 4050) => -3.95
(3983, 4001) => -1.93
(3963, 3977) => 3.68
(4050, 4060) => -1.74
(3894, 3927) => -1.62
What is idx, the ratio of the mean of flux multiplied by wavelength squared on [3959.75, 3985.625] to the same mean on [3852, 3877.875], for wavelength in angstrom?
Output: 0.87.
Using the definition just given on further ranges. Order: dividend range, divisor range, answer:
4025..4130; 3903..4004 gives 1.20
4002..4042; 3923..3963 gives 1.26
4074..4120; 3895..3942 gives 1.18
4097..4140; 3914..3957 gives 1.16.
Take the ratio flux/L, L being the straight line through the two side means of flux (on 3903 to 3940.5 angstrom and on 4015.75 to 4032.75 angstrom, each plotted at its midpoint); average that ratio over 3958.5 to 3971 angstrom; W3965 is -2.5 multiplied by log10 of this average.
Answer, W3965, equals 0.36 mag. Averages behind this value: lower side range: 1.07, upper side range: 1.3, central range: 0.833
